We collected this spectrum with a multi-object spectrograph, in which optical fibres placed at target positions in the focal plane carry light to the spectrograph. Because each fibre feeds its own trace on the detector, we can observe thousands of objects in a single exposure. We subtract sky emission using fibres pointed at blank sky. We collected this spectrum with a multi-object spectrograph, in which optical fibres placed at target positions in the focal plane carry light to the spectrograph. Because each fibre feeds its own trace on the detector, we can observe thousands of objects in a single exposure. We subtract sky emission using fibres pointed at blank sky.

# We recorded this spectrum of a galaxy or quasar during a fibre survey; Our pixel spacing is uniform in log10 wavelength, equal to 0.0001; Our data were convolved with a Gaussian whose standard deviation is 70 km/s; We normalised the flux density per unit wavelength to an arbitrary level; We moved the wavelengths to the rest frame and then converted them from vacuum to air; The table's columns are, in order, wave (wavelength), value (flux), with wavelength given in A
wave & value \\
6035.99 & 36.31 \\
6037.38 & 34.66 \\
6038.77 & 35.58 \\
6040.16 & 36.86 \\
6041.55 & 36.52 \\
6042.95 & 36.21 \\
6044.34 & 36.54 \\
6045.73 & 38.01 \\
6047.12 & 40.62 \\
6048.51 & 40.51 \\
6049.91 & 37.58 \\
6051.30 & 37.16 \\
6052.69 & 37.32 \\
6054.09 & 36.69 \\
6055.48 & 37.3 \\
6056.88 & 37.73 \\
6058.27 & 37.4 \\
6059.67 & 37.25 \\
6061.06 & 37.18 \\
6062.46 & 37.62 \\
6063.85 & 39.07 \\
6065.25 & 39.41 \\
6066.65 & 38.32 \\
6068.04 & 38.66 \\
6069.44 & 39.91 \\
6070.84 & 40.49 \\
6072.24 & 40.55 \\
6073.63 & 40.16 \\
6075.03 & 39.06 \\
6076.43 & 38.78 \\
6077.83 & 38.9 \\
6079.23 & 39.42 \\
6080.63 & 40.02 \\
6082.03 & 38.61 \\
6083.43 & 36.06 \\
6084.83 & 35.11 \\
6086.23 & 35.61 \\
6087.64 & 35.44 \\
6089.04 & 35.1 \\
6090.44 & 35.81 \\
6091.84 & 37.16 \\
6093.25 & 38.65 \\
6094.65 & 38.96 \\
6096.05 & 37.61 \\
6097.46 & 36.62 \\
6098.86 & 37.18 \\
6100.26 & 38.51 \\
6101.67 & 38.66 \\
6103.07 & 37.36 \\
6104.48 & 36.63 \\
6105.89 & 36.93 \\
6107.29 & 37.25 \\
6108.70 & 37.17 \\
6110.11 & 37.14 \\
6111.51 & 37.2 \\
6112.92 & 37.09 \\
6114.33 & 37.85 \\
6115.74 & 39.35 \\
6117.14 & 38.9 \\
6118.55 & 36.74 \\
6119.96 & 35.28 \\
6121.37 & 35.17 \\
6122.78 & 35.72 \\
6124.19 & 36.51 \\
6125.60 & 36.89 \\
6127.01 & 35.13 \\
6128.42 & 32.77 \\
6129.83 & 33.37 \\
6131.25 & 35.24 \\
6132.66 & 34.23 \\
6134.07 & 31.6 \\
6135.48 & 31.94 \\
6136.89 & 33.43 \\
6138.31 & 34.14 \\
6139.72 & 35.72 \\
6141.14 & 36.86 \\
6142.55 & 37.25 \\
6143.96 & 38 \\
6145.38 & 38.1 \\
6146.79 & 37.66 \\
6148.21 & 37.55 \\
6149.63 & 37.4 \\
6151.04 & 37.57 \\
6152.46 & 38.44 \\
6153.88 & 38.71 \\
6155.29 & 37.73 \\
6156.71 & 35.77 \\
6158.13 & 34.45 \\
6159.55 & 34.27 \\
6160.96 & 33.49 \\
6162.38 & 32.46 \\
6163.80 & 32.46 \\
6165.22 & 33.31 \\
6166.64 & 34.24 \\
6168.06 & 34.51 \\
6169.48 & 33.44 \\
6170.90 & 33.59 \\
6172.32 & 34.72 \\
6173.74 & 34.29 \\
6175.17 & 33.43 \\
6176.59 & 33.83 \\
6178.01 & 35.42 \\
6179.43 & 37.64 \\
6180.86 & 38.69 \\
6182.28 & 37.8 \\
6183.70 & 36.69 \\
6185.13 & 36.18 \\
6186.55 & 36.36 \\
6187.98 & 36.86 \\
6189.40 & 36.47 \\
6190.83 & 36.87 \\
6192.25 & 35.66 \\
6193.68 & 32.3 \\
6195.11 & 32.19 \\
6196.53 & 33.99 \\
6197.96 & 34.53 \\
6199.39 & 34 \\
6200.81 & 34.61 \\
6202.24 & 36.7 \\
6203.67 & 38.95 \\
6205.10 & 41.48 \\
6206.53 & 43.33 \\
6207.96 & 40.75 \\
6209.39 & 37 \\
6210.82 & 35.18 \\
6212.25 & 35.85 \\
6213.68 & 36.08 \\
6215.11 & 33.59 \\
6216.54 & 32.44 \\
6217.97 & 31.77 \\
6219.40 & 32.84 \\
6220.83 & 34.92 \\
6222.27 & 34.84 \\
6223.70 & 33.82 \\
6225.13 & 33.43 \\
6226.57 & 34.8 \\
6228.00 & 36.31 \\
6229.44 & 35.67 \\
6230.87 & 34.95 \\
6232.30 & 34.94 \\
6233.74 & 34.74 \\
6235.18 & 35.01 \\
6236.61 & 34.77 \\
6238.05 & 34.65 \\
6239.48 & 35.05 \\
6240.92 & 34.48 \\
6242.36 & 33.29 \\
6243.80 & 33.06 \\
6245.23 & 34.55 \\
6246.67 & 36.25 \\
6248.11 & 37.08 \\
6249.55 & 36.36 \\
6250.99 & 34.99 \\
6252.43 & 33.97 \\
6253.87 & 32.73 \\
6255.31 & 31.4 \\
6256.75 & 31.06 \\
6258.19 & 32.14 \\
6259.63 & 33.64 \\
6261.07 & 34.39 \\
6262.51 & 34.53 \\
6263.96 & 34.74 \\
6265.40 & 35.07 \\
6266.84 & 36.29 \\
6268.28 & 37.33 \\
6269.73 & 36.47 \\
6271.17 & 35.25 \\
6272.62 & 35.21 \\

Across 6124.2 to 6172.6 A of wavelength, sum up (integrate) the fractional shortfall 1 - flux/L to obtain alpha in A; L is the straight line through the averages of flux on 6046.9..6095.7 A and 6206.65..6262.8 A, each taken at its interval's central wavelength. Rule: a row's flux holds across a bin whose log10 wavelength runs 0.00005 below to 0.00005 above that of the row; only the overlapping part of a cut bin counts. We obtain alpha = 1.6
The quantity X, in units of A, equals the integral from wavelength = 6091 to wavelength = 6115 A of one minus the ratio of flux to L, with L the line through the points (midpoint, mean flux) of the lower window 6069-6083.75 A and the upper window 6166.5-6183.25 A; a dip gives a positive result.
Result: 0.4 A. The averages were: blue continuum 39.3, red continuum 35.2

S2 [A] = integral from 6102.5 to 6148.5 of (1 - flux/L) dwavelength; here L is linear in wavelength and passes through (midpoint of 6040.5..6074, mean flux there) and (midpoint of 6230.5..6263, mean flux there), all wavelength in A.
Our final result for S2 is 0.86 A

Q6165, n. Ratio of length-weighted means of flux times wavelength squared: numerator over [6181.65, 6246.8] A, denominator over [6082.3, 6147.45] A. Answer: 1.01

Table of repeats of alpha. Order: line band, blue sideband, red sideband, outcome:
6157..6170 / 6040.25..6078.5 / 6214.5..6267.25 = 0.8 A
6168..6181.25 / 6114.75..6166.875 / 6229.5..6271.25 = 0.2 A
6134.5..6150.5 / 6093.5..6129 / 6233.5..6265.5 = 0.1 A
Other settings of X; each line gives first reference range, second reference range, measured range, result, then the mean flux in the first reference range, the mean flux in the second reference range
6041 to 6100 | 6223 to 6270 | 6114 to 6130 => 0.3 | 37.9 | 34.6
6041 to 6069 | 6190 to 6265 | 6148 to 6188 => 0.5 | 37.9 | 34.9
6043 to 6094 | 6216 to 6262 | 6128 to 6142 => 1.0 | 38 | 34.2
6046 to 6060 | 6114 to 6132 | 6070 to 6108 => -0.9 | 38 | 36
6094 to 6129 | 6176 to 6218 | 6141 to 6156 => -0.5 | 37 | 36.2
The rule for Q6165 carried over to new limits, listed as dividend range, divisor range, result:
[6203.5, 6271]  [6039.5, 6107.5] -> 0.98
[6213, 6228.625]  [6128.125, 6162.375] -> 0.98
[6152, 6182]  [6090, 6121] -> 0.95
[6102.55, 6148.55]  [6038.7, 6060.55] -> 0.99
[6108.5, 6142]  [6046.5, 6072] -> 0.95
